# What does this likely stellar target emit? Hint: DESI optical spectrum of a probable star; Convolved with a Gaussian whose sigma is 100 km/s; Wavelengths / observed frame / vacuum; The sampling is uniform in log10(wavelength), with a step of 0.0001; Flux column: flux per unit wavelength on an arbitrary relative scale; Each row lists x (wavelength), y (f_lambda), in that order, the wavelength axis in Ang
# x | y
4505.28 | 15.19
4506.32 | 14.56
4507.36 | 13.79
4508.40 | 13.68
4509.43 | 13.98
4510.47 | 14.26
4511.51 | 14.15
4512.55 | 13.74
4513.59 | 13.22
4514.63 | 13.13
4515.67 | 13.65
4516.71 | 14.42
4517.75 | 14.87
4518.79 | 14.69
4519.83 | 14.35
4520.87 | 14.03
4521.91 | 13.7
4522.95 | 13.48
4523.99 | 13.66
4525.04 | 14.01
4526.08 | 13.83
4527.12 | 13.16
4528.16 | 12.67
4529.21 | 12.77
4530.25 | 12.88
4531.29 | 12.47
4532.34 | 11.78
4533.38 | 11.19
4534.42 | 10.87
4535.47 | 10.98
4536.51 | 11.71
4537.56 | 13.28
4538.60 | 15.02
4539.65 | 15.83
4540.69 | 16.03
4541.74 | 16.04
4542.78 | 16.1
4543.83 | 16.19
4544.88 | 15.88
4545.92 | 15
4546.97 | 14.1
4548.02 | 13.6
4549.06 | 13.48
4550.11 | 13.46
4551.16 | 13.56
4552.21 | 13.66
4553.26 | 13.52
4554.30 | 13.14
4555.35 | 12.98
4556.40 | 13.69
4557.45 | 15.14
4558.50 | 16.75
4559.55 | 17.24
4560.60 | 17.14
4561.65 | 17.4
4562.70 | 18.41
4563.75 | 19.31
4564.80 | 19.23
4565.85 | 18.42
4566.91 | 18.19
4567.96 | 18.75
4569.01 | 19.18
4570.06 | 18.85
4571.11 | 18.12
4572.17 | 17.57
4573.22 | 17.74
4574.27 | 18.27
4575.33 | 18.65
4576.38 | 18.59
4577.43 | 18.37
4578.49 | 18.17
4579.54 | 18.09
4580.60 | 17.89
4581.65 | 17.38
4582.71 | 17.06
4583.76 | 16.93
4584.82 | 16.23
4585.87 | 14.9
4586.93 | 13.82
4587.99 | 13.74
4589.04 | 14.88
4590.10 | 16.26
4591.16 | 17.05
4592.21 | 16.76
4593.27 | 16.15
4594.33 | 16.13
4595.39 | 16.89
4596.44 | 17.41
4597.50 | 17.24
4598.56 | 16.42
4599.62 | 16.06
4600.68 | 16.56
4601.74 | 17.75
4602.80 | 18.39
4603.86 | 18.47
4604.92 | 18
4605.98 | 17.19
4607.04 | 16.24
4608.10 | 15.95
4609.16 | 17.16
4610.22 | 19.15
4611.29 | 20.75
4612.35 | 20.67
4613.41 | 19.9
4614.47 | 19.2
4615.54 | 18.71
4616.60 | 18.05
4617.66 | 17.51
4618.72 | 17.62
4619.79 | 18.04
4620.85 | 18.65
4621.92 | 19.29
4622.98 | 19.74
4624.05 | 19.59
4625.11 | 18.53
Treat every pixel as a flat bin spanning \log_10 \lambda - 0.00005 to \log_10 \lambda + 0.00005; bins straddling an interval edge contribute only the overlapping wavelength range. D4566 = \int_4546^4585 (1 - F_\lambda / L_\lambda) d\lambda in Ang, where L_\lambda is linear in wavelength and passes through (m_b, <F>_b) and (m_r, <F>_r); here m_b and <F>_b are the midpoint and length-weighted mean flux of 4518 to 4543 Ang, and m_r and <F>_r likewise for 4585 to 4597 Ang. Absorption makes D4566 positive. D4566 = -4.7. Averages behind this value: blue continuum 13.5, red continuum 15.8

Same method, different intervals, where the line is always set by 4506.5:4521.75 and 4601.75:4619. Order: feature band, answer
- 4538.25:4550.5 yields 0.2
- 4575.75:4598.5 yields 0.8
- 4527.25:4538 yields 2.0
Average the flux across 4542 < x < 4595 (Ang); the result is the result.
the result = 16.4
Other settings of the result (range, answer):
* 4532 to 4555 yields 13.9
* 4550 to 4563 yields 15.1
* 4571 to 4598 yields 16.9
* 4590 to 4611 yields 17.1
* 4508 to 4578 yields 15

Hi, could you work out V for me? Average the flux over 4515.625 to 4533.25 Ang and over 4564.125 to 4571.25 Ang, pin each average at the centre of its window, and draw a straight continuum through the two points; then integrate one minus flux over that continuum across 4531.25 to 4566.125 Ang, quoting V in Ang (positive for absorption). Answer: 3.6 Ang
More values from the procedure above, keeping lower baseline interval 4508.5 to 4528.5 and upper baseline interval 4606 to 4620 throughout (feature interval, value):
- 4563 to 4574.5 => -1.61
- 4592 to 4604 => 0.45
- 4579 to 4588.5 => 0.40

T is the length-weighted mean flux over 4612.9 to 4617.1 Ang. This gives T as 19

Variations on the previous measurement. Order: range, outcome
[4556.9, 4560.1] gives 16.4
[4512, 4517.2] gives 13.6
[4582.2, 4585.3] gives 16.8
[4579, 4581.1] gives 18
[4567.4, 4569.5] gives 19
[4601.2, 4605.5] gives 18.1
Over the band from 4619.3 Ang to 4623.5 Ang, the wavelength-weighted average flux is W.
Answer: 18.9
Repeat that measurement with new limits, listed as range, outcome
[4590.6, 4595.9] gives 16.6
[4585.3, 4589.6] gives 14.4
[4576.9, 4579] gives 18.3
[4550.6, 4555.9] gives 13.4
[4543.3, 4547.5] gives 15.3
